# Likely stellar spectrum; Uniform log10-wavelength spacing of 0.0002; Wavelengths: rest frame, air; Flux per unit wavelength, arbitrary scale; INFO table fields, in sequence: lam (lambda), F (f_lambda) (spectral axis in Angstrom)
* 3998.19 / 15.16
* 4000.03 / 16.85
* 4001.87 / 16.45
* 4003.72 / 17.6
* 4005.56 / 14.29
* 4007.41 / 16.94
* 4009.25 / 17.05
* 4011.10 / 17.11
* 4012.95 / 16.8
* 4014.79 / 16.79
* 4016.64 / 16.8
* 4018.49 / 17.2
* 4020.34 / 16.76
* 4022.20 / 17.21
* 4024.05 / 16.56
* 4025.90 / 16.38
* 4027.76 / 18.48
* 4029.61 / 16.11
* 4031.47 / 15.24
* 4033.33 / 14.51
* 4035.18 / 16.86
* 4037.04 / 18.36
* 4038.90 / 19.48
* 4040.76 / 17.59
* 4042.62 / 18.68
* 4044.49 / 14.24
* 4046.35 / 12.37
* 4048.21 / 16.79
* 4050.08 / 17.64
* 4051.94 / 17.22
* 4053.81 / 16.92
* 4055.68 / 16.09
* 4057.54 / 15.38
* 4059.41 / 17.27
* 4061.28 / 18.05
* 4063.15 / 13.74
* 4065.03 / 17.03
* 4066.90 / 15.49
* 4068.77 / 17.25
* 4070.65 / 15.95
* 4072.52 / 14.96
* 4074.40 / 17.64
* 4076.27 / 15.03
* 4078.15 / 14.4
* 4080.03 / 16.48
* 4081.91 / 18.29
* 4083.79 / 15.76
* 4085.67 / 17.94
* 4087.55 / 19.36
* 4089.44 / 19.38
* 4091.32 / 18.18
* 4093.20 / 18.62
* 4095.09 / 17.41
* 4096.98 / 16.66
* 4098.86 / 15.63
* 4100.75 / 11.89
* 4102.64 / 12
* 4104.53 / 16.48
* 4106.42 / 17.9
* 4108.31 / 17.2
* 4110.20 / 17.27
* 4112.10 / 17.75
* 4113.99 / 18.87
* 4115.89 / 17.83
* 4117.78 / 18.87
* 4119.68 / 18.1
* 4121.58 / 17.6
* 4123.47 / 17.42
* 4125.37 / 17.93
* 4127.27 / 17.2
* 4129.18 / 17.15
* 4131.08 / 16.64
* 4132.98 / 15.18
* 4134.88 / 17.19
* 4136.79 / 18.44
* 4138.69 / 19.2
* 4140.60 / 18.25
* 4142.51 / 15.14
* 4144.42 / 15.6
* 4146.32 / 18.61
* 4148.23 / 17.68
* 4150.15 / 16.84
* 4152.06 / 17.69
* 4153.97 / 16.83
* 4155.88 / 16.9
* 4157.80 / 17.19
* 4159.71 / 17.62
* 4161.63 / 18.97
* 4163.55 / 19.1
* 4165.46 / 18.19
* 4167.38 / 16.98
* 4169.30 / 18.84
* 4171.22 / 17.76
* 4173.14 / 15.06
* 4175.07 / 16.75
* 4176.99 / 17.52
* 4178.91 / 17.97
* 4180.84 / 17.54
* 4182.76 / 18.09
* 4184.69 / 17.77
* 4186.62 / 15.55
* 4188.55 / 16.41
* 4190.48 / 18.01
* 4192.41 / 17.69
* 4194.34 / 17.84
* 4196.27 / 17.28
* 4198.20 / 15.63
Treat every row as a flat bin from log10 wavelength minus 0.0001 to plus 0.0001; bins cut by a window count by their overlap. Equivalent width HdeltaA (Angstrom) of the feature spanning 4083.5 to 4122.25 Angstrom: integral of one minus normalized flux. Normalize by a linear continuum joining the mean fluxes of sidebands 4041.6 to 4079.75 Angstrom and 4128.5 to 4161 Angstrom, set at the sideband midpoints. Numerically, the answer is -1.25 Angstrom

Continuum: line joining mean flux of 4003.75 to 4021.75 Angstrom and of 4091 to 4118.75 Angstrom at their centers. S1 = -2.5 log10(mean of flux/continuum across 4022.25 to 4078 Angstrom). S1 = 0.02 mag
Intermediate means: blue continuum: 16.7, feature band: 16.4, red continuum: 16.8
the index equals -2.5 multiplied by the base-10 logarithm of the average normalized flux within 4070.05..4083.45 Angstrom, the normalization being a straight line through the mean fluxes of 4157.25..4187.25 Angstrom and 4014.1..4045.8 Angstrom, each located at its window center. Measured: 0.06 mag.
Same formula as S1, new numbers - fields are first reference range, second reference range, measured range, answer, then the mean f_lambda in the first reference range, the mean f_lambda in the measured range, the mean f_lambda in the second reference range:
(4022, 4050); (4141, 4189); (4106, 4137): -0.03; 16.6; 17.5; 17.3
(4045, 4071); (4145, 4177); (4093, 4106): 0.09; 16.2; 15.4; 17.5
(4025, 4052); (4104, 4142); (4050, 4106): 0.04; 16.6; 16.5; 17.6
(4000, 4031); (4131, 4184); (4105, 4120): -0.04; 16.8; 17.9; 17.4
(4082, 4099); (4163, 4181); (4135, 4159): 0.02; 17.8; 17.4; 17.5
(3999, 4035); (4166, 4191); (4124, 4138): -0.01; 16.6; 17.2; 17.2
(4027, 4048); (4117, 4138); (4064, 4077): 0.04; 16.5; 16.2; 17.4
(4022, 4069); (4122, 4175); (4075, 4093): -0.03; 16.6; 17.3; 17.4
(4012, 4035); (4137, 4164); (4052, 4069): 0.03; 16.6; 16.4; 17.5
